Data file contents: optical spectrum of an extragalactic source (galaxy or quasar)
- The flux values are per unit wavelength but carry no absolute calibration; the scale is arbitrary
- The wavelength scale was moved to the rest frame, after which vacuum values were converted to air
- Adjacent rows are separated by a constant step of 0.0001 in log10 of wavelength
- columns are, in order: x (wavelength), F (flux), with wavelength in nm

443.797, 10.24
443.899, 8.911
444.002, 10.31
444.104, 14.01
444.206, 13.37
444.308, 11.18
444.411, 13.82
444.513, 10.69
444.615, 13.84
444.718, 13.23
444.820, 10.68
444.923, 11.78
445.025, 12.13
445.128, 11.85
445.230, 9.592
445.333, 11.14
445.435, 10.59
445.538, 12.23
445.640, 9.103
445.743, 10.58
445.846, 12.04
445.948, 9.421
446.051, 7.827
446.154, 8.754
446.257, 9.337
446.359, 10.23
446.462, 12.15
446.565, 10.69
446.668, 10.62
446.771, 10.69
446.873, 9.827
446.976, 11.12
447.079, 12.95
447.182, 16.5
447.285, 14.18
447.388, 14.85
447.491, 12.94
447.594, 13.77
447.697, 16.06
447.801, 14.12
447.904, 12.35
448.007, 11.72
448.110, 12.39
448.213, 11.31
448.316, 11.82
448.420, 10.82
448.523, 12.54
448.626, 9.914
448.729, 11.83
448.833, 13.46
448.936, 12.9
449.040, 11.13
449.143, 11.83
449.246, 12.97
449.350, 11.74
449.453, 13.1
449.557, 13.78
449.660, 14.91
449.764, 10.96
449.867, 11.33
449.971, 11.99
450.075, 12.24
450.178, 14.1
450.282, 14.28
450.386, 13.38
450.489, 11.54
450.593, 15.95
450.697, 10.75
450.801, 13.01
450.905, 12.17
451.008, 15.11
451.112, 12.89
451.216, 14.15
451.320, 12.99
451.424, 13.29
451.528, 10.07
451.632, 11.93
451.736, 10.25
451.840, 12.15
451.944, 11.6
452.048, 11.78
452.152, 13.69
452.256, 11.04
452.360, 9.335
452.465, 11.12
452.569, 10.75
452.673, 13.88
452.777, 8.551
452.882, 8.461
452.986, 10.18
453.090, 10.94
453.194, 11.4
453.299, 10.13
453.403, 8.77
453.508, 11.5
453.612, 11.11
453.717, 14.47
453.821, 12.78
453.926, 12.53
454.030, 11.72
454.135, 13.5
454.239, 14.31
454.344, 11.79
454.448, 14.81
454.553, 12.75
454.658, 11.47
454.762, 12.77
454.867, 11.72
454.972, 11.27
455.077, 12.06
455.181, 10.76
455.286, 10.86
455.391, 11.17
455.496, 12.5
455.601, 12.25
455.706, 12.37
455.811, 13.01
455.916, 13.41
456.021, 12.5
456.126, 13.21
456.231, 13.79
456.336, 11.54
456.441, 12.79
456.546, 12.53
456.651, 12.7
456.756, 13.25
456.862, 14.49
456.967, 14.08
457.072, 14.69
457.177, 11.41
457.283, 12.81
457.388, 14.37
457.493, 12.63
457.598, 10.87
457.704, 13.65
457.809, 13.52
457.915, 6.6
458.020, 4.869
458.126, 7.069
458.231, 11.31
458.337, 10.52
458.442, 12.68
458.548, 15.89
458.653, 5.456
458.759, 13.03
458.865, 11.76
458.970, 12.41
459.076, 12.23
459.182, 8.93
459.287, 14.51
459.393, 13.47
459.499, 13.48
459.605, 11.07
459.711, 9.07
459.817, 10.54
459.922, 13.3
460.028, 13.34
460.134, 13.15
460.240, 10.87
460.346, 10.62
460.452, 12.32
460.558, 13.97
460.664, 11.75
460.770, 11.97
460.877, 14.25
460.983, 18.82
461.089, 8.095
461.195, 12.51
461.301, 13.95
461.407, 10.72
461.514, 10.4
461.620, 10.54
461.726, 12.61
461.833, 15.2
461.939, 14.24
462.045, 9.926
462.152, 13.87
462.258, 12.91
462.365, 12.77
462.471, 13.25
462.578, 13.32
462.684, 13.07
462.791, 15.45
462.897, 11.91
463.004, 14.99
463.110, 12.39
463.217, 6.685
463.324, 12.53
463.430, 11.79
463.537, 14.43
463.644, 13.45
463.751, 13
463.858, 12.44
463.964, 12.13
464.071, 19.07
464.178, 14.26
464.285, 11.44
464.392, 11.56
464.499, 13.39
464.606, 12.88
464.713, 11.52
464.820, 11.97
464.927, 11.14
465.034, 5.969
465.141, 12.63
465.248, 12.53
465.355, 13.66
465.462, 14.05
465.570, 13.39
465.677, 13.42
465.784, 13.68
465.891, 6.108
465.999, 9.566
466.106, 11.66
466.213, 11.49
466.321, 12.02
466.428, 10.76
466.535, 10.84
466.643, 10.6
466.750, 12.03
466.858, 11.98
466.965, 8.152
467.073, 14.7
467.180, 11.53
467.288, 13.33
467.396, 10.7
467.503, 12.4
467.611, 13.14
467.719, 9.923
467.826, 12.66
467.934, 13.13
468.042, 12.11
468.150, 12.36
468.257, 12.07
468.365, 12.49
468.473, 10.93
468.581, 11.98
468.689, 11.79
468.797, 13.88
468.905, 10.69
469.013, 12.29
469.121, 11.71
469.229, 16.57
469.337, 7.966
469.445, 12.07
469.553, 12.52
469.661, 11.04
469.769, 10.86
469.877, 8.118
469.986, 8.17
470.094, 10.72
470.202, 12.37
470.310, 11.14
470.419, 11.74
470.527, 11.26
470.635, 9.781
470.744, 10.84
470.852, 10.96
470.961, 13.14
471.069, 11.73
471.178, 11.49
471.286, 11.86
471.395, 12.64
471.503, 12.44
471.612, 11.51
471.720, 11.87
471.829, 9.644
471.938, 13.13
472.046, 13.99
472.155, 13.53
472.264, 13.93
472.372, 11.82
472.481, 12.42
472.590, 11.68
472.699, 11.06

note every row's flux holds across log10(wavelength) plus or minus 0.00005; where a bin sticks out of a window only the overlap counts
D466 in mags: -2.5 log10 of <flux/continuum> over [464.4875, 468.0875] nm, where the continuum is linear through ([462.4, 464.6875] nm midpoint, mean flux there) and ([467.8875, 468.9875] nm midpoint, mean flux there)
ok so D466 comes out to 0.07 mag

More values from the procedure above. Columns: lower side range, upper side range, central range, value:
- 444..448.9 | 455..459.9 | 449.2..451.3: -0.101 mag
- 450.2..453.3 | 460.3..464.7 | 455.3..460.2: 0.033 mag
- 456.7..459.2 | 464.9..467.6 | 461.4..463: -0.107 mag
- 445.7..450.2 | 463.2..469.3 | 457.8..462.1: 0.033 mag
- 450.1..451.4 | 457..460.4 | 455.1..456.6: -0.011 mag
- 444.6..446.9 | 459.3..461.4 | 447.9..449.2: -0.072 mag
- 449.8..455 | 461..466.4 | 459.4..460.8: 0.023 mag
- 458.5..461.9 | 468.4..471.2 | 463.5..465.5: -0.076 mag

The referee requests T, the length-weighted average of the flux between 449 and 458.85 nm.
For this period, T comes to 12.1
